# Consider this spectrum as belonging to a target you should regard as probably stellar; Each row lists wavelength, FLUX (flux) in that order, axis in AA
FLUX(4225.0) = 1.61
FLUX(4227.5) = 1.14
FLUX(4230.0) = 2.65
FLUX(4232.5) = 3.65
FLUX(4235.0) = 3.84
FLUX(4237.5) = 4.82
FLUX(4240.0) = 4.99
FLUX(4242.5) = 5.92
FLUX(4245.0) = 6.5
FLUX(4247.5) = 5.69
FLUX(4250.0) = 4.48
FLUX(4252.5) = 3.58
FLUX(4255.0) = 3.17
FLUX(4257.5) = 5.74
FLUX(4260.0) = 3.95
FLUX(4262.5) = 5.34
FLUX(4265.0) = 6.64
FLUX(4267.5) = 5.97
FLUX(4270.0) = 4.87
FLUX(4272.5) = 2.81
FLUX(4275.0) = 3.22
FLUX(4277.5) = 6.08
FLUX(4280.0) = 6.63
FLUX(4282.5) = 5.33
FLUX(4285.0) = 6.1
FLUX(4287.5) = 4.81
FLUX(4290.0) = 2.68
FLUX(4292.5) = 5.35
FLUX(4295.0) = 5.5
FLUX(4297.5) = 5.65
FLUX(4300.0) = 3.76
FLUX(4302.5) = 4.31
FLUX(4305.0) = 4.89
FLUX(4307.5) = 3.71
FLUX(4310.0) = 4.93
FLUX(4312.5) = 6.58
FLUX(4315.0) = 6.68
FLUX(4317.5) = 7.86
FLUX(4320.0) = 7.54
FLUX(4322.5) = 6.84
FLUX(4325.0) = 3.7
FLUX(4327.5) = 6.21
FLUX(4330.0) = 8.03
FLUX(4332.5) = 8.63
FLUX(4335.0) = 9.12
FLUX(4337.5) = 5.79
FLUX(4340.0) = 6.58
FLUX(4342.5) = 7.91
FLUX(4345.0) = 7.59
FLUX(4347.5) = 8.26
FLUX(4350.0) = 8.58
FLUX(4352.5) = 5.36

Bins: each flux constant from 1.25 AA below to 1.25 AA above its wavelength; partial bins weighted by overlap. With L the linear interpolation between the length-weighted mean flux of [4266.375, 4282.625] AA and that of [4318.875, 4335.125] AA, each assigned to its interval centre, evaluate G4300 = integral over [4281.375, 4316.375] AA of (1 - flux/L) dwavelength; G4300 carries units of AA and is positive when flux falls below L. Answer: 5.2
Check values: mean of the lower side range 4.96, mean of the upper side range 7.01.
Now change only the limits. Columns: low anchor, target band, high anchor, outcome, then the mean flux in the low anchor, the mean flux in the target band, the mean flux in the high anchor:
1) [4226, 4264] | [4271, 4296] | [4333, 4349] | 3.6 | 4.36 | 4.84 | 7.61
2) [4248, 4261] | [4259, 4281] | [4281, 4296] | -2.2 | 4.28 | 5.05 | 4.98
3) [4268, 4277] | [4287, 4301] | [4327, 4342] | 1.6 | 4.03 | 4.63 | 7.48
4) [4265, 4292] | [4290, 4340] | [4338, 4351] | 3.9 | 4.95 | 5.99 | 7.65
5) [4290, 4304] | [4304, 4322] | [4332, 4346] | -0.7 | 4.71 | 6.08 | 7.55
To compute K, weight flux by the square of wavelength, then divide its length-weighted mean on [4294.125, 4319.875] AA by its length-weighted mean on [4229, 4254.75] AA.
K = 1.2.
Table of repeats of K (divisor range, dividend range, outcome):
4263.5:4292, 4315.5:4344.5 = 1.45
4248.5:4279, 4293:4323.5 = 1.24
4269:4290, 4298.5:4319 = 1.12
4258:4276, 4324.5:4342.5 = 1.54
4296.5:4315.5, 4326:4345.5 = 1.51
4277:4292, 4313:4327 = 1.26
